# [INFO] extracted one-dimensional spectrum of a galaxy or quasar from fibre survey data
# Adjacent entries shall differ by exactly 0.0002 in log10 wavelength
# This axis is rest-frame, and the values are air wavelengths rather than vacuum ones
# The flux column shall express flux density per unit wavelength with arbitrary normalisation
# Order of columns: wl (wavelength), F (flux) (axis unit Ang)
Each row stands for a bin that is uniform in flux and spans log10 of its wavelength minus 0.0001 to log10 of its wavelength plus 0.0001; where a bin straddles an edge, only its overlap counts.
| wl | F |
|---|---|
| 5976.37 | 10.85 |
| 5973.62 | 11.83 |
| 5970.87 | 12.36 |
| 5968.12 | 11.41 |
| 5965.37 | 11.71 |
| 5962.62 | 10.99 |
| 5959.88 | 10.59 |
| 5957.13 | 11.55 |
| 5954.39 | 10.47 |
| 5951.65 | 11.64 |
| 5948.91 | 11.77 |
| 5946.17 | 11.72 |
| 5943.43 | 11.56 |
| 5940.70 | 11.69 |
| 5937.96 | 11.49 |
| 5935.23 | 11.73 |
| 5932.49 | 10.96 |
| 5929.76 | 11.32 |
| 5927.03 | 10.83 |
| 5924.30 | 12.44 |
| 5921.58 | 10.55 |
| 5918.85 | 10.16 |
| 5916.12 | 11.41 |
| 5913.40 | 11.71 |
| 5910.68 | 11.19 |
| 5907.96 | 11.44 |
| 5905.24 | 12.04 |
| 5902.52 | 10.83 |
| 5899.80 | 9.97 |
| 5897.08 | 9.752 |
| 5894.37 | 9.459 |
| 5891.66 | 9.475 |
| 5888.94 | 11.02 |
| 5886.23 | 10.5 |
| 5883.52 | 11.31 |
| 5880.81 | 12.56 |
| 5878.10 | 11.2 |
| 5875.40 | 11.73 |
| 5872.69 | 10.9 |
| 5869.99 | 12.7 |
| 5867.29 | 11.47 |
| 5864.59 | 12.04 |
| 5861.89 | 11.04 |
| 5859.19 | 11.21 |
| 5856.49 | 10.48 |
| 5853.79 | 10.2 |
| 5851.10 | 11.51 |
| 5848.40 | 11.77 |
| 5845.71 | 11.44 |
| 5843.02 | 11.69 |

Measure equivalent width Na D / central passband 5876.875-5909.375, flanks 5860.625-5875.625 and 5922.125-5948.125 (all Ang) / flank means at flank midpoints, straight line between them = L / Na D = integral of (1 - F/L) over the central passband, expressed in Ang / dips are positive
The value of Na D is 2.2 Ang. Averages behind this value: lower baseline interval 11.6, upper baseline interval 11.5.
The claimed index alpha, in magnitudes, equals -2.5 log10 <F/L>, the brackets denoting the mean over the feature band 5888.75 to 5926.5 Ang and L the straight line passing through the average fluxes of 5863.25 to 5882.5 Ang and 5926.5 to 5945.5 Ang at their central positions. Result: 0.07 mag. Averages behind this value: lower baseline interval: 11.8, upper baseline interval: 11.4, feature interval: 10.8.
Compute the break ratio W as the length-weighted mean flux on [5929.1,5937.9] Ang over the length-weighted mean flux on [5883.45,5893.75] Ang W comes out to 1.1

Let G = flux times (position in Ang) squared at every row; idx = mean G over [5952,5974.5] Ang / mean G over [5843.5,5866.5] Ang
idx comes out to 1.05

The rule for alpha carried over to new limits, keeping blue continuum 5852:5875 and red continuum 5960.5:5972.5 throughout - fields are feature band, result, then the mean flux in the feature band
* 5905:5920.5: 0.015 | 11.3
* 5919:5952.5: 0.005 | 11.4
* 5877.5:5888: -0.005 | 11.4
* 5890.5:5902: 0.166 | 9.75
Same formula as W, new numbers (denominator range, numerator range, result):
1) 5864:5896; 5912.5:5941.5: 1.01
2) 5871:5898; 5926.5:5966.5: 1.05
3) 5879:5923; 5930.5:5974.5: 1.06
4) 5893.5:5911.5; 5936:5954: 1.08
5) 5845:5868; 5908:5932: 1.00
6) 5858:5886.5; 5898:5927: 0.96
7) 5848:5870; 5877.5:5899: 0.94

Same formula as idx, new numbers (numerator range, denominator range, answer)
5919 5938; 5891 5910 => 1.08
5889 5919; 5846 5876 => 0.96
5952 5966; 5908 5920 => 1.01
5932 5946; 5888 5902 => 1.18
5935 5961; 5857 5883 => 1.01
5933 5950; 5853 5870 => 1.06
